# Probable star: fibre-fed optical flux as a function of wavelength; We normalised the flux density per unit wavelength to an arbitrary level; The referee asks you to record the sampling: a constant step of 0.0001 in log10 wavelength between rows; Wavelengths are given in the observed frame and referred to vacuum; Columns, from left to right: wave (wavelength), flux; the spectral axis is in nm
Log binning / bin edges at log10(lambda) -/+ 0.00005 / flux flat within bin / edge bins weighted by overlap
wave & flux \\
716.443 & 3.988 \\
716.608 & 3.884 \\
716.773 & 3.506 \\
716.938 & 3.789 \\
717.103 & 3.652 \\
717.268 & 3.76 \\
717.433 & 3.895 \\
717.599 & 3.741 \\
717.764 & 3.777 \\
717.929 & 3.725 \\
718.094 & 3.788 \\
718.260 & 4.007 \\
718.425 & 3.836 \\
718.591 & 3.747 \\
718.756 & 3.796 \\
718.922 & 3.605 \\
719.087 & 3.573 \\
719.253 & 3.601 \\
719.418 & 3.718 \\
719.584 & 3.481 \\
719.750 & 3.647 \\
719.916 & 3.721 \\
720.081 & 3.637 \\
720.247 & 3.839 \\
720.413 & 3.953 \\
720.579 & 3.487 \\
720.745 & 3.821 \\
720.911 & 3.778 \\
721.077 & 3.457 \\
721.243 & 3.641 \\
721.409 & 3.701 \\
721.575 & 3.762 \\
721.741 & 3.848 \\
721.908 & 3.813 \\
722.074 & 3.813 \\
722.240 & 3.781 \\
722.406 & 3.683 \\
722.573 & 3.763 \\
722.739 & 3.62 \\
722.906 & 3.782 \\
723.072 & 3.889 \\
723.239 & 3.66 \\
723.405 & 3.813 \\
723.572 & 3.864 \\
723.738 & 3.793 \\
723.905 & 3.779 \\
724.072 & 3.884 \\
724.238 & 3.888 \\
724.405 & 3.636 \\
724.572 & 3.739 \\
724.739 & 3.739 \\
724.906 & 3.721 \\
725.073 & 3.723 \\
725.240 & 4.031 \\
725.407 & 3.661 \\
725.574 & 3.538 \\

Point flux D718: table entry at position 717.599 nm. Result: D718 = 3.741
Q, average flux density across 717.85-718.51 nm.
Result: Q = 3.84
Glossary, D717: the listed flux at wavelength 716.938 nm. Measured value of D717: 3.789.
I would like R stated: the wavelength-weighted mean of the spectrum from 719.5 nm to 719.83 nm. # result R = 3.56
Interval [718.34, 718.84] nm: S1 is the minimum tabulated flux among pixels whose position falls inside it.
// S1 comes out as 3.747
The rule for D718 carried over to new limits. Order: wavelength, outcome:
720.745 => 3.821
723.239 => 3.66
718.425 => 3.836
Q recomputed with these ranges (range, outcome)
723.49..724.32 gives 3.84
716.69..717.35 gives 3.68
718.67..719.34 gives 3.65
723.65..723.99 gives 3.79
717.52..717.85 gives 3.77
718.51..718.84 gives 3.77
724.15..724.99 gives 3.75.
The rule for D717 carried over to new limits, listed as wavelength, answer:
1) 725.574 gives 3.538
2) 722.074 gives 3.813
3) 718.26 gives 4.007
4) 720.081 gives 3.637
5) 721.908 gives 3.813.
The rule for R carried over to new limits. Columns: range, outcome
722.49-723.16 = 3.76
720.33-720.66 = 3.72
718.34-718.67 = 3.79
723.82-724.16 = 3.83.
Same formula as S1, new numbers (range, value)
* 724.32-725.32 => 3.636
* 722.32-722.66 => 3.683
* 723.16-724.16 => 3.66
